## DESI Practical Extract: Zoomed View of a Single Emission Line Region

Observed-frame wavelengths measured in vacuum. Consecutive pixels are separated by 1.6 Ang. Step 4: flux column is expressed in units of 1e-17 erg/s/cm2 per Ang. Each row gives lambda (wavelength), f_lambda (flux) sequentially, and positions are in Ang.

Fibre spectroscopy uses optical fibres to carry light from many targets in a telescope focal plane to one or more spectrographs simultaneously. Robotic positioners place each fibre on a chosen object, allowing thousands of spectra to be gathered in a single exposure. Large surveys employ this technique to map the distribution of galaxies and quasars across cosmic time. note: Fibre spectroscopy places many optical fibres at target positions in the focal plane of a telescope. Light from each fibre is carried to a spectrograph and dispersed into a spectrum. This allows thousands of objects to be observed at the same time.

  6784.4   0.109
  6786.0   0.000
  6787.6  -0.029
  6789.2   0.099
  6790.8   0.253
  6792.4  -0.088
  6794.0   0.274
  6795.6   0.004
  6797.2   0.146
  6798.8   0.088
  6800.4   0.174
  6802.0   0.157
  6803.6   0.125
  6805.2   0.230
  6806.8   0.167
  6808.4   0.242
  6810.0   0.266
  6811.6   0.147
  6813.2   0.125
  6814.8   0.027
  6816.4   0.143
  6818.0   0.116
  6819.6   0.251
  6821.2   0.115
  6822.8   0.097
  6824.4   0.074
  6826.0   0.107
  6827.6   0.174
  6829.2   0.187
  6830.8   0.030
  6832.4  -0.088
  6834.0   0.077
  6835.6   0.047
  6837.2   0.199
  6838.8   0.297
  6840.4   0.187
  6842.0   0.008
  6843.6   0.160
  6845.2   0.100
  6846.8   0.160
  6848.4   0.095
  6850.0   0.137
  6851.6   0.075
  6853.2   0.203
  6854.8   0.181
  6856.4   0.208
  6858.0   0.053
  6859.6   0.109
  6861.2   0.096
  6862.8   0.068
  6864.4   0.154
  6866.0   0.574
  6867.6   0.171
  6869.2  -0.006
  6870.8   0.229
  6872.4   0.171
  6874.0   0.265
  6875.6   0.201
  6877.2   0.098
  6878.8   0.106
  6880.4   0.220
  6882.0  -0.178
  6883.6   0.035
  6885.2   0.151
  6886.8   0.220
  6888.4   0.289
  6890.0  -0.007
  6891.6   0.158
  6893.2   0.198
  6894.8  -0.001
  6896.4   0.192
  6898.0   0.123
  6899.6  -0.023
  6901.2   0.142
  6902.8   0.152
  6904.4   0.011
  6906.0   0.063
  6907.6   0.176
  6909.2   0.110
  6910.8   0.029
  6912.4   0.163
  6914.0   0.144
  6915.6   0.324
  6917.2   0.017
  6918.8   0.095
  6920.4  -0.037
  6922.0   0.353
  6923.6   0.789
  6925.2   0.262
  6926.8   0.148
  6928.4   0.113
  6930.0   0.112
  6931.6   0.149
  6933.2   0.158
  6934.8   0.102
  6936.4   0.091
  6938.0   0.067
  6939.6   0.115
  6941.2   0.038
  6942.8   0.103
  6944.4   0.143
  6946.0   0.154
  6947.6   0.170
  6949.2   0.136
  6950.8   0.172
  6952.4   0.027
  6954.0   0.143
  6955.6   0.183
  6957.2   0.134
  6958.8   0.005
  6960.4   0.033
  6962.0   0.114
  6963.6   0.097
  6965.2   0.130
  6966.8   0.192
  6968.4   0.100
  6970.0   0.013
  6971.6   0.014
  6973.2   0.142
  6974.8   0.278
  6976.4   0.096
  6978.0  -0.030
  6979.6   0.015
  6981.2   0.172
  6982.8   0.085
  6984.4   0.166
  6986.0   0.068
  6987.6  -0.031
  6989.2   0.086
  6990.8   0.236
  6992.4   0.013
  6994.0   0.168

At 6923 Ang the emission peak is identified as H-alpha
